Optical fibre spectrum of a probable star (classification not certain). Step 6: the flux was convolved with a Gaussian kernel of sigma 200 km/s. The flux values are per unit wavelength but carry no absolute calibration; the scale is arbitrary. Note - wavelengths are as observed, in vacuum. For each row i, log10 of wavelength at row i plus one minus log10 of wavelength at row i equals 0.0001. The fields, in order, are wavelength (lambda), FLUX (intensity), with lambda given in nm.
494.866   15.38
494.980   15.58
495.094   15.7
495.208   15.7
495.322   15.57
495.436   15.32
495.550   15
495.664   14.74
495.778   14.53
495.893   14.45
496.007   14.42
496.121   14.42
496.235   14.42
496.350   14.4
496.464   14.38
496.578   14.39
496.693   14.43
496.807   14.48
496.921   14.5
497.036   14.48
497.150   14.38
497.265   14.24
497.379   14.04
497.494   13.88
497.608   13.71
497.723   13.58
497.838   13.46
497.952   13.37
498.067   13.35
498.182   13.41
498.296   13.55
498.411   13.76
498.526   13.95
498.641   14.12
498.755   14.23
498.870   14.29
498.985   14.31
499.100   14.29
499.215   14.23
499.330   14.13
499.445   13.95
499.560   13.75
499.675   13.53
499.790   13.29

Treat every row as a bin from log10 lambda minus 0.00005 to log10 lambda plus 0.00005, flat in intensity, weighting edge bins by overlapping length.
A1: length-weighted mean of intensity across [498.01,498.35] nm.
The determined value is 13.5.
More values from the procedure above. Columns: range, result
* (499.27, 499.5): 14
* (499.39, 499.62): 13.8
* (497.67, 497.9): 13.5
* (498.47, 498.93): 14.2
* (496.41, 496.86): 14.4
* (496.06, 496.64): 14.4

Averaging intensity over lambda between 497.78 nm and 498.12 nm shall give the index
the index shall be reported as 13.4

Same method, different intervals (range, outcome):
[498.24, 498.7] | 13.9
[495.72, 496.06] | 14.4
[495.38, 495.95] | 14.8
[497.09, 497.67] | 14.1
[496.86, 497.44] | 14.3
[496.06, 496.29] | 14.4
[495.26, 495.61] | 15.3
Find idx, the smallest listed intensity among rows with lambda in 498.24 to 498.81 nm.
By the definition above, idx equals 13.55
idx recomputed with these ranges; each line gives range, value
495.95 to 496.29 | 14.42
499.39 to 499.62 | 13.75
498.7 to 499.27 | 14.23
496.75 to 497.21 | 14.38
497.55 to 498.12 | 13.35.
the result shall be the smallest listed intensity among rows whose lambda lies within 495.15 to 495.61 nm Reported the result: 15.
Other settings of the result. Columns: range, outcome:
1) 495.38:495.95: 14.45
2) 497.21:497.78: 13.58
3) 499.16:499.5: 13.95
